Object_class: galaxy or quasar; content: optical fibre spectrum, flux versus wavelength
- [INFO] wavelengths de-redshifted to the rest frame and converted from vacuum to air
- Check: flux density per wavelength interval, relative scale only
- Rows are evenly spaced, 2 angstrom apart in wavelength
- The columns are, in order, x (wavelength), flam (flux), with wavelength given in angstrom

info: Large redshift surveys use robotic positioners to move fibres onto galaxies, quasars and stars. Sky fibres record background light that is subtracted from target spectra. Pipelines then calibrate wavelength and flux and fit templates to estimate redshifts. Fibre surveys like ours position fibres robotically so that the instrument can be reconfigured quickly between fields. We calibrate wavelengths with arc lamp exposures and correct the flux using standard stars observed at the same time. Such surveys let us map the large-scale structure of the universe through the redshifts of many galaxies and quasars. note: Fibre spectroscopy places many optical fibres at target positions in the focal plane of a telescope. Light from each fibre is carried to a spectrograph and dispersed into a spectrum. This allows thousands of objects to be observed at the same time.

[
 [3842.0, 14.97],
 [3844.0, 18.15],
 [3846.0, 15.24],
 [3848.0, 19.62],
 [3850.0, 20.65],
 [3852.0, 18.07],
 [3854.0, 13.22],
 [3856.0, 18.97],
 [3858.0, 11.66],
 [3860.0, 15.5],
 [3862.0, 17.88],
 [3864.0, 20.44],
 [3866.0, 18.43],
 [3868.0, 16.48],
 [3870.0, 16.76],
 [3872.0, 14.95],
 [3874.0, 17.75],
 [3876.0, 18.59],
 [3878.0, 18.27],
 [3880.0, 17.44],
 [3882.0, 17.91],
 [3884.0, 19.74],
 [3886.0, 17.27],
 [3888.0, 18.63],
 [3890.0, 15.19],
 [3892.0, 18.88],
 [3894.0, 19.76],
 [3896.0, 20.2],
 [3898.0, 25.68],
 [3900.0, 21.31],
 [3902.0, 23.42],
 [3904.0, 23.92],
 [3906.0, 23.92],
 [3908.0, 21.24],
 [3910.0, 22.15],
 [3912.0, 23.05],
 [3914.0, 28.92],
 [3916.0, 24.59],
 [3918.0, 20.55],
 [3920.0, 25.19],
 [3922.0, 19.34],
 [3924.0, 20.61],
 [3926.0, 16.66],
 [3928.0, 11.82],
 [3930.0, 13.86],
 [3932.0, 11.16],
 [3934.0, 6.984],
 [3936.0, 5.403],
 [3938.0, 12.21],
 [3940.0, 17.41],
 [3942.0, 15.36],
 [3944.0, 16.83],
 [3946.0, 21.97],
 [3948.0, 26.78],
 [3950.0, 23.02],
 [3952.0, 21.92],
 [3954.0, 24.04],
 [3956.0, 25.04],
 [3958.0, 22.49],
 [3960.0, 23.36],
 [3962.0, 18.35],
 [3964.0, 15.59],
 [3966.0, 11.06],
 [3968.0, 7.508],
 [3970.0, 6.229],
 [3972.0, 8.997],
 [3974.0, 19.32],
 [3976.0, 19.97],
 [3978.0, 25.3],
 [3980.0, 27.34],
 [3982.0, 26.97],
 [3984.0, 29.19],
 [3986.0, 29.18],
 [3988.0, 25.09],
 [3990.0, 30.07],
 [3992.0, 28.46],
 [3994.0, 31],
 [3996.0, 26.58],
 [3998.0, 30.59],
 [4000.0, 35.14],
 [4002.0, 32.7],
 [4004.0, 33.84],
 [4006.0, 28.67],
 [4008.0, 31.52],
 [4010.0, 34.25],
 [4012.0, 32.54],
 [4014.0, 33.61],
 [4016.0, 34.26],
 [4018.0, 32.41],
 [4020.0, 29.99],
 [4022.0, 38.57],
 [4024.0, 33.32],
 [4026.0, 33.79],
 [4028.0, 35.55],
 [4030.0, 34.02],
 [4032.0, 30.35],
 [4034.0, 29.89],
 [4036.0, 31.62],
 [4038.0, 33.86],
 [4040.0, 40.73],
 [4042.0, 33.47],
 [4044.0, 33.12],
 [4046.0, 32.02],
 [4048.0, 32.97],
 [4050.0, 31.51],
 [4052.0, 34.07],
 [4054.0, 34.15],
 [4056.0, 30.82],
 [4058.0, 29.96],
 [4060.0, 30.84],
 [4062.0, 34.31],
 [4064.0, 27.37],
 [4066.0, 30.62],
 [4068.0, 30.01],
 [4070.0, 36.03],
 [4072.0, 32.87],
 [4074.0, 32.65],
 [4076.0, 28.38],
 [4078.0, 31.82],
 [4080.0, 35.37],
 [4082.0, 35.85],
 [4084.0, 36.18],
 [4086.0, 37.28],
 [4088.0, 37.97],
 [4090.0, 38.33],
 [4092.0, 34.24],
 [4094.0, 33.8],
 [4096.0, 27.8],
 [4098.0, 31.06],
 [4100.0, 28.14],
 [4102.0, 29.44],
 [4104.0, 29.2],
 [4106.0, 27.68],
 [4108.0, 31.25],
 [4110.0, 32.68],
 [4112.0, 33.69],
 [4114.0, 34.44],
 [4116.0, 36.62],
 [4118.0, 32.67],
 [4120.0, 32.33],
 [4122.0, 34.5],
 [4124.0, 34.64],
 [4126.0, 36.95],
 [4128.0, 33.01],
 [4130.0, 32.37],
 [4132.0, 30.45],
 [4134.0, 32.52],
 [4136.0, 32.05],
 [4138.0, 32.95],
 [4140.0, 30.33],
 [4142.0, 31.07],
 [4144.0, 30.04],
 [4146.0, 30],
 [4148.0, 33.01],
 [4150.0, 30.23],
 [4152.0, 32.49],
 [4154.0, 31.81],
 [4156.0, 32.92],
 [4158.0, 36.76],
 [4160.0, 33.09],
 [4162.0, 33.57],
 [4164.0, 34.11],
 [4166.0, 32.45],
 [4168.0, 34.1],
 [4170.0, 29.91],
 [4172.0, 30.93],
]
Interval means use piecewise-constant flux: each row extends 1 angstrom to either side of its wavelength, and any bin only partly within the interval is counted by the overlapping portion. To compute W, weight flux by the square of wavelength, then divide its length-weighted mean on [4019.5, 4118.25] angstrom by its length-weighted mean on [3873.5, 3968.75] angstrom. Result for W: 1.9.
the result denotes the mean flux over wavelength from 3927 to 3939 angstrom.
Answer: 10.2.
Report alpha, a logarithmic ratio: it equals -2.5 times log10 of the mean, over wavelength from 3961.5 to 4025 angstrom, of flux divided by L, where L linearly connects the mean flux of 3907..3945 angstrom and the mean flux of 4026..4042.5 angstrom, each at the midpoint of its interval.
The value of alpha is 0.061 mag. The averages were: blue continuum 17.5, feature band 26.6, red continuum 33.7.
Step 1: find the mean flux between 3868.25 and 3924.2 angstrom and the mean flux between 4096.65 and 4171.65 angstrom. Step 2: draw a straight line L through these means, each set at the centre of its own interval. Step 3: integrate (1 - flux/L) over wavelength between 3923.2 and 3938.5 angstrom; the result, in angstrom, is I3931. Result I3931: 6.8 angstrom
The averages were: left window 20.5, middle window 12.2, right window 32.3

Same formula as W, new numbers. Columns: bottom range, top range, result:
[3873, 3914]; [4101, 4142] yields 1.78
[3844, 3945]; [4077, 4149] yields 2.01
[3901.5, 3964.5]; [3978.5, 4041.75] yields 1.69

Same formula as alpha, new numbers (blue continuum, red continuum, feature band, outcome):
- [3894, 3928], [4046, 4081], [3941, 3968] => 0.24 mag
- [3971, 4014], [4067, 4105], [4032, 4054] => -0.09 mag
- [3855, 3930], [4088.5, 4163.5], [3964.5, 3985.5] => 0.30 mag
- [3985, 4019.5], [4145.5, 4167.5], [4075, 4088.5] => -0.08 mag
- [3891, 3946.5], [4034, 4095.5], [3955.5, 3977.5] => 0.41 mag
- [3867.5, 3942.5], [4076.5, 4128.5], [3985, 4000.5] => -0.17 mag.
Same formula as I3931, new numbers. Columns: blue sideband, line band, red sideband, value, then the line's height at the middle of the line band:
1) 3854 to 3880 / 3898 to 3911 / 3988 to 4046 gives -1.3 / 20.9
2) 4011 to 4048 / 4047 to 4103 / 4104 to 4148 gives 0.6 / 33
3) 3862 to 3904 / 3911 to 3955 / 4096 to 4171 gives 6.2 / 21.6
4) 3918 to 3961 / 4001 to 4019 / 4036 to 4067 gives -3.5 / 27.3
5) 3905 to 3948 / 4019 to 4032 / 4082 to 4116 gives -3.5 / 26.7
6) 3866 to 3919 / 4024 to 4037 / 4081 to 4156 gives -2.2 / 27.8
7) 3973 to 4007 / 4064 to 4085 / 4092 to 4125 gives -1.2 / 30.9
